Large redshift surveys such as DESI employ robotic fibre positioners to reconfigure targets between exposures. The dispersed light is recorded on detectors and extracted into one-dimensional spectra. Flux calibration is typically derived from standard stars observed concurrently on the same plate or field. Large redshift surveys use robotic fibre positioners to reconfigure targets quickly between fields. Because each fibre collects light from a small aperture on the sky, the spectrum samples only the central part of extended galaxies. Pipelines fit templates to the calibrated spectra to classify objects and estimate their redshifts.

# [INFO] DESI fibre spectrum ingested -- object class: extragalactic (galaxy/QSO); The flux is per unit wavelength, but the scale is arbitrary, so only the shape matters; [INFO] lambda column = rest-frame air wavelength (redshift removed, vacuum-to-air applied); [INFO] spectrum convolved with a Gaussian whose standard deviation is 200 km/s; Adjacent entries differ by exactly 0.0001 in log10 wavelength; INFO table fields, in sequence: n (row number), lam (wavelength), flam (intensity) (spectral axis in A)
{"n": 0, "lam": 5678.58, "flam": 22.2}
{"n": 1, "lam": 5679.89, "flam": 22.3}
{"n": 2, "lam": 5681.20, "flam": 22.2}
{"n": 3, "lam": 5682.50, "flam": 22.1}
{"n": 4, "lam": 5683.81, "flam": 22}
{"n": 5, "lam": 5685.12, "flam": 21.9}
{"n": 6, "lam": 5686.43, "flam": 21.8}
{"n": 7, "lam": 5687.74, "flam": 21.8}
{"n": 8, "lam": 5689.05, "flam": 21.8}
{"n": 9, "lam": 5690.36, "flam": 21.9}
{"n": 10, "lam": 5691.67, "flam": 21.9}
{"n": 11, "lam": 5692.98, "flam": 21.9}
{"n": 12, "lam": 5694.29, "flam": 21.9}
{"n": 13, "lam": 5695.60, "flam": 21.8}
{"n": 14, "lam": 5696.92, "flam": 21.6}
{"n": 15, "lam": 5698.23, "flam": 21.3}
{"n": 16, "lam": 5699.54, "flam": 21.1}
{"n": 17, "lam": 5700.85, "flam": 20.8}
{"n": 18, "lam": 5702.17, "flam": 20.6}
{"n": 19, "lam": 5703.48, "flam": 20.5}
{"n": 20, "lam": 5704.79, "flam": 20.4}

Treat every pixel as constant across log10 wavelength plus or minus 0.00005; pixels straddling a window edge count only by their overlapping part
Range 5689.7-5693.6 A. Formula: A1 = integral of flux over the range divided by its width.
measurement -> 21.9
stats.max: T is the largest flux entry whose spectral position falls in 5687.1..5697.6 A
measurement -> 21.9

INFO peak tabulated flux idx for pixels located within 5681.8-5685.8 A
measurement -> 22.1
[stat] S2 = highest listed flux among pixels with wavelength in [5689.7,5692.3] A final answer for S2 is 21.9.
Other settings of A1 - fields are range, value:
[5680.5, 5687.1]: 22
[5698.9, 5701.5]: 21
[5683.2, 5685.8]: 21.9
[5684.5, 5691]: 21.8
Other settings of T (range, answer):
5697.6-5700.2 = 21.3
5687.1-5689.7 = 21.8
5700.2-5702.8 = 20.8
